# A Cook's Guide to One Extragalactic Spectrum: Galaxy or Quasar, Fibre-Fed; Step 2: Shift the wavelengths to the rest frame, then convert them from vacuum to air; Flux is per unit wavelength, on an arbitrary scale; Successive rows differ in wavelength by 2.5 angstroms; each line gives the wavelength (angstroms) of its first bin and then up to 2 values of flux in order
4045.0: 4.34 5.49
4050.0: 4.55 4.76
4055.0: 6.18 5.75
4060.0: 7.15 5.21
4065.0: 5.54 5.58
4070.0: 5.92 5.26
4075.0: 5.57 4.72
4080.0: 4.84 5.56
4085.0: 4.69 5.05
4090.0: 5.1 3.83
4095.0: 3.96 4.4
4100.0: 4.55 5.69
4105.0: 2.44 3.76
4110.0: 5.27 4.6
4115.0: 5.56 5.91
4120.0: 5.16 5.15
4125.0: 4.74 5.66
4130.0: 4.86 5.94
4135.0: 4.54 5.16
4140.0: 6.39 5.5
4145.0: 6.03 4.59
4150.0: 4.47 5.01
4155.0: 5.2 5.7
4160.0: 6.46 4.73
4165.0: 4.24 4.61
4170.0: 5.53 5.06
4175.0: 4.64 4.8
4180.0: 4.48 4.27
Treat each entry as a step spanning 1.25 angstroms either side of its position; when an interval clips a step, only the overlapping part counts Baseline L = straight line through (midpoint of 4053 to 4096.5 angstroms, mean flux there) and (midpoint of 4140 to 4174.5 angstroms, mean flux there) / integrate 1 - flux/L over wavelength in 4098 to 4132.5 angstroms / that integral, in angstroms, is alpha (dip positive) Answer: 2.2 angstroms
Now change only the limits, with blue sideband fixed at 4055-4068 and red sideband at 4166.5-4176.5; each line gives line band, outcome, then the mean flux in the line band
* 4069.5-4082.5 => 1.2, 5.25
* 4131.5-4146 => -0.9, 5.58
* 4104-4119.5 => 2.3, 4.65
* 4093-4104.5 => 2.3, 4.45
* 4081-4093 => 1.6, 4.91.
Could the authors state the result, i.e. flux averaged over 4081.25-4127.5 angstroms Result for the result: 4.77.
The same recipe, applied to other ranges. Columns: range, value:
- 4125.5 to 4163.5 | 5.34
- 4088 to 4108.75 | 4.25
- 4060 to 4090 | 5.34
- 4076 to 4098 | 4.7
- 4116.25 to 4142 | 5.36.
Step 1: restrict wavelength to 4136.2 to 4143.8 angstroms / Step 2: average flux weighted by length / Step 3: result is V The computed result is 5.68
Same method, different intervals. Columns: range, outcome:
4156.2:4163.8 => 5.62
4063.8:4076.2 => 5.57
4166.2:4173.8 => 5.06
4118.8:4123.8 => 5.15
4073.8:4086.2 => 5.08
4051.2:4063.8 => 5.8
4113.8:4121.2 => 5.55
